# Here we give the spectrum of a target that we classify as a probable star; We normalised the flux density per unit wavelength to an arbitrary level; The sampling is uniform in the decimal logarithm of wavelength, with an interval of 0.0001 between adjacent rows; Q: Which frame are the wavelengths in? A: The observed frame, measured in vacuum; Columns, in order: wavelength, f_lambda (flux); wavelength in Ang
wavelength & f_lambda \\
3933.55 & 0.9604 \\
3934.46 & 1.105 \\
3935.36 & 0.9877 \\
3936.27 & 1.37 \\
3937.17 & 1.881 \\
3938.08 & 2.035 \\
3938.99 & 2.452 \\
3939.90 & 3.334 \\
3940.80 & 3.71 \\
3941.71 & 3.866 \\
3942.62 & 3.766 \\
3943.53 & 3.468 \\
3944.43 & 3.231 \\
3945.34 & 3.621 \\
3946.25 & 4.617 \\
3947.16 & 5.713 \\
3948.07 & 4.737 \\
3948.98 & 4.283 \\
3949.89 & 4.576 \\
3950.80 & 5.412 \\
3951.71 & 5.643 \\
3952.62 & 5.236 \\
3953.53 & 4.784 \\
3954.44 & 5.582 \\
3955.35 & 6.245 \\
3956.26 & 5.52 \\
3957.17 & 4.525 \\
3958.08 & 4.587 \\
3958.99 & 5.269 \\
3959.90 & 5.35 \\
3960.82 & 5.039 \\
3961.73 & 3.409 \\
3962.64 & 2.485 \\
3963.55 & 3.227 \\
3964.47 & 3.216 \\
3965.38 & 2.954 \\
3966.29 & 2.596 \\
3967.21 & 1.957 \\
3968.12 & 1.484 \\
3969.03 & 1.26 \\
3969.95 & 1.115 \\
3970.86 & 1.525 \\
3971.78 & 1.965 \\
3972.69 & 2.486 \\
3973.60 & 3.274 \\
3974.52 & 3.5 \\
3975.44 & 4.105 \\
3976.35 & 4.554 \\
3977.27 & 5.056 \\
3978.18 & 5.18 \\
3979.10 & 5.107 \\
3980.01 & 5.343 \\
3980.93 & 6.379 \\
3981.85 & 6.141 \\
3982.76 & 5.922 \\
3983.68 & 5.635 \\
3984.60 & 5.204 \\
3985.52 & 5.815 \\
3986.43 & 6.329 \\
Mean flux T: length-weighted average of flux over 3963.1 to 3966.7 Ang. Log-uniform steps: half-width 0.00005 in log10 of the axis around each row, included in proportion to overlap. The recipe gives 3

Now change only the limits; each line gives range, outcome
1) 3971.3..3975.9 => 3.06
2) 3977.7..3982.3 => 5.63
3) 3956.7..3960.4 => 4.93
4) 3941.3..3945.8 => 3.59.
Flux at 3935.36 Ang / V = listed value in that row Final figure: 0.9877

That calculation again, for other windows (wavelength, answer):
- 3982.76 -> 5.922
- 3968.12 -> 1.484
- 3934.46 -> 1.105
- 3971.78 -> 1.965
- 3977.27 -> 5.056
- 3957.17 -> 4.525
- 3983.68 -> 5.635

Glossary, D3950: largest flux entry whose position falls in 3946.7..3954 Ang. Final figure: 5.713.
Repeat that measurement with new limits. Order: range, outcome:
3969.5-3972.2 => 1.965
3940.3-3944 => 3.866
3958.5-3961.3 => 5.35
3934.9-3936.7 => 1.37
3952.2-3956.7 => 6.245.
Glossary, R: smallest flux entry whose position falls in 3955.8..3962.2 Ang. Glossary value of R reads 3.409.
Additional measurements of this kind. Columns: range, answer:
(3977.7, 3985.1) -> 5.107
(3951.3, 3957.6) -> 4.525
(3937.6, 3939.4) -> 2.035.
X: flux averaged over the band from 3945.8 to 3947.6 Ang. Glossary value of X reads 5.16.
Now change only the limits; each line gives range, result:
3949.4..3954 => 5.12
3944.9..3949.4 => 4.6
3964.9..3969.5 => 2.06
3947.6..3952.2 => 4.93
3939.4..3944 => 3.62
